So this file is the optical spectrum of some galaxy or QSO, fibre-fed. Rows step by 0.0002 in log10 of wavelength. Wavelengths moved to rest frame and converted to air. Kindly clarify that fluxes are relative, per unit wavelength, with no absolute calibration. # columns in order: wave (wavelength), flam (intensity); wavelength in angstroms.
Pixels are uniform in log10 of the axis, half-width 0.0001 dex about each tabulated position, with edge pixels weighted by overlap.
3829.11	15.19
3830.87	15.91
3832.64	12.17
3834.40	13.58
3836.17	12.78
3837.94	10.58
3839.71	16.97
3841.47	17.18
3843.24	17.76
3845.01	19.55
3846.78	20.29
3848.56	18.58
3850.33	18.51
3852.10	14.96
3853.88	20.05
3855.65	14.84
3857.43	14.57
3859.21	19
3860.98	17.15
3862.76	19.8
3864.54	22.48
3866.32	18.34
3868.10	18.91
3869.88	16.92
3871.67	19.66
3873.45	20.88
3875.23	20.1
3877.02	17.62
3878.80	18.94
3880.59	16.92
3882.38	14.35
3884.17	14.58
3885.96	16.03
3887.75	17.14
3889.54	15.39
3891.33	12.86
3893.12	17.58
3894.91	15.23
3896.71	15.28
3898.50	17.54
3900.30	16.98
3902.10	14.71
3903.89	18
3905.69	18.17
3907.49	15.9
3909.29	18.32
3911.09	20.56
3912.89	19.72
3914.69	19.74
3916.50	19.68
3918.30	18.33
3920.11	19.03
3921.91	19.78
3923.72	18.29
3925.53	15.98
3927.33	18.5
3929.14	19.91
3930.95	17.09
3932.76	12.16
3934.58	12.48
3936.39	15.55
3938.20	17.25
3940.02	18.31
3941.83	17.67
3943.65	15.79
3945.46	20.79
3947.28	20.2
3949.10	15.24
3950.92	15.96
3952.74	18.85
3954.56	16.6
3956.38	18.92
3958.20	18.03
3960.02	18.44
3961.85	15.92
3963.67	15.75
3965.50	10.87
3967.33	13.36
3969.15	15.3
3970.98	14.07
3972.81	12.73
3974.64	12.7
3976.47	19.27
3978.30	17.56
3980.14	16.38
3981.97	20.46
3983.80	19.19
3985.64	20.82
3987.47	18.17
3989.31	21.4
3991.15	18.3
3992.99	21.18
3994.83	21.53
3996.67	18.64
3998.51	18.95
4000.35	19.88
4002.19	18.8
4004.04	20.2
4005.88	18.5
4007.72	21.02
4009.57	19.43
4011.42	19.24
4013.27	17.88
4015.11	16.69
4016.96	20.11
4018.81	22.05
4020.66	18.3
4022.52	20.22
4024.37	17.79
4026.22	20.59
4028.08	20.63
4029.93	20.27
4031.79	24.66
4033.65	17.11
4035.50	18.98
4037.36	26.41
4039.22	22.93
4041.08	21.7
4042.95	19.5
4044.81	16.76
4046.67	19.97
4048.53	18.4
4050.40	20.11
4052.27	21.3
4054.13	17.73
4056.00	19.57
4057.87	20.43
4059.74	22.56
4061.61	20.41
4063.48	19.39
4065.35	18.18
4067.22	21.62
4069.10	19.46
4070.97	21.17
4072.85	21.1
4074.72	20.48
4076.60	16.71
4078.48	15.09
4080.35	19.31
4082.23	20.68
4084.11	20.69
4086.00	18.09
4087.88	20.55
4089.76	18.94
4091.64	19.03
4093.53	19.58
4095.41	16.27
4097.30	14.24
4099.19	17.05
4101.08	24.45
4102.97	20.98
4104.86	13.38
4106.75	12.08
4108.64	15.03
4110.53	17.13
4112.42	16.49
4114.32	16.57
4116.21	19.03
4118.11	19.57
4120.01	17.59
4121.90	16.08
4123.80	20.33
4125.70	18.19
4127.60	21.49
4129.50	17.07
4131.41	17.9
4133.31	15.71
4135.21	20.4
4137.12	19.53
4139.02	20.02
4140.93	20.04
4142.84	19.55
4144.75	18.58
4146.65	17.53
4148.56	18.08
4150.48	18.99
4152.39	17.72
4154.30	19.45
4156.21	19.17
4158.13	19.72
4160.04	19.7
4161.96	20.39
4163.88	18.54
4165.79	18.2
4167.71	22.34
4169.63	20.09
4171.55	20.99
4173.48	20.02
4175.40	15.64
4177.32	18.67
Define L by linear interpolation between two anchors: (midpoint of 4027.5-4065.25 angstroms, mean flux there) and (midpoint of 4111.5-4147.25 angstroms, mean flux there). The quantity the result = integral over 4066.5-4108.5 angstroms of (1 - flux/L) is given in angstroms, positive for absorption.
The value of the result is 1.9 angstroms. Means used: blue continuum 20.4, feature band 18.6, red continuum 18.5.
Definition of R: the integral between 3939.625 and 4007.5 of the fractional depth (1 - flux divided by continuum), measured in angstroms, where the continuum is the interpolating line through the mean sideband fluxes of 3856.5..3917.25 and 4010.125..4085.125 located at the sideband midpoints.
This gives 4.05 angstroms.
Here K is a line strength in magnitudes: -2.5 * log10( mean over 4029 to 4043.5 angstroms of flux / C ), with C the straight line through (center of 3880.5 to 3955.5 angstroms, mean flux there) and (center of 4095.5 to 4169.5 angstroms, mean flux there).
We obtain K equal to -0.20 mag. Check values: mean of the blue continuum 17.1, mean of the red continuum 18.4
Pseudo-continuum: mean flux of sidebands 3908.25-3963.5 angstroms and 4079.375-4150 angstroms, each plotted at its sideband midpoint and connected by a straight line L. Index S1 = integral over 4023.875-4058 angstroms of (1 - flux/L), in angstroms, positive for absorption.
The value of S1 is -4.2 angstroms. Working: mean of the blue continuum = 17.7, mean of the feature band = 20.3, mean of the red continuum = 18.3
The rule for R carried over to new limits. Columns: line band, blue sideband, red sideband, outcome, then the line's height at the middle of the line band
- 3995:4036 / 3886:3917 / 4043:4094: -1.8 angstroms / 18.8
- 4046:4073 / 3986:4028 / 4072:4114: -2.1 angstroms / 18.6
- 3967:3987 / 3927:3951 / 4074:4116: 0.6 angstroms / 17.1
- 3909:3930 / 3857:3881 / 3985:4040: 0.2 angstroms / 19.2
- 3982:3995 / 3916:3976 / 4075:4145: -2.3 angstroms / 17.1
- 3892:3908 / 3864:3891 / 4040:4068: 1.3 angstroms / 18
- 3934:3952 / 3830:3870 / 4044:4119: 0.7 angstroms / 17.7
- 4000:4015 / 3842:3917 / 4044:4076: 0.0 angstroms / 19.3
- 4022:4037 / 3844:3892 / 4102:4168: -1.8 angstroms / 18.1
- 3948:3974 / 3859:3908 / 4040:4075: 3.9 angstroms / 18.5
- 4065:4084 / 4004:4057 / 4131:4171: 0.2 angstroms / 19.7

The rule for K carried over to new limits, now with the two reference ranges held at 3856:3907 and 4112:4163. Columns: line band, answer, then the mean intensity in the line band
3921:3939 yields 0.054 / 16.7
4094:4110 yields 0.107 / 16.8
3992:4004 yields -0.110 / 19.8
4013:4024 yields -0.068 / 19.2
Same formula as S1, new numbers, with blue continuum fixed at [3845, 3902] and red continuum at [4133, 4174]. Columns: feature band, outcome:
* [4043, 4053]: -0.3 angstroms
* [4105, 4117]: 2.0 angstroms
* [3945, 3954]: 0.0 angstroms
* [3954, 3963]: 0.2 angstroms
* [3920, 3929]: -0.3 angstroms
